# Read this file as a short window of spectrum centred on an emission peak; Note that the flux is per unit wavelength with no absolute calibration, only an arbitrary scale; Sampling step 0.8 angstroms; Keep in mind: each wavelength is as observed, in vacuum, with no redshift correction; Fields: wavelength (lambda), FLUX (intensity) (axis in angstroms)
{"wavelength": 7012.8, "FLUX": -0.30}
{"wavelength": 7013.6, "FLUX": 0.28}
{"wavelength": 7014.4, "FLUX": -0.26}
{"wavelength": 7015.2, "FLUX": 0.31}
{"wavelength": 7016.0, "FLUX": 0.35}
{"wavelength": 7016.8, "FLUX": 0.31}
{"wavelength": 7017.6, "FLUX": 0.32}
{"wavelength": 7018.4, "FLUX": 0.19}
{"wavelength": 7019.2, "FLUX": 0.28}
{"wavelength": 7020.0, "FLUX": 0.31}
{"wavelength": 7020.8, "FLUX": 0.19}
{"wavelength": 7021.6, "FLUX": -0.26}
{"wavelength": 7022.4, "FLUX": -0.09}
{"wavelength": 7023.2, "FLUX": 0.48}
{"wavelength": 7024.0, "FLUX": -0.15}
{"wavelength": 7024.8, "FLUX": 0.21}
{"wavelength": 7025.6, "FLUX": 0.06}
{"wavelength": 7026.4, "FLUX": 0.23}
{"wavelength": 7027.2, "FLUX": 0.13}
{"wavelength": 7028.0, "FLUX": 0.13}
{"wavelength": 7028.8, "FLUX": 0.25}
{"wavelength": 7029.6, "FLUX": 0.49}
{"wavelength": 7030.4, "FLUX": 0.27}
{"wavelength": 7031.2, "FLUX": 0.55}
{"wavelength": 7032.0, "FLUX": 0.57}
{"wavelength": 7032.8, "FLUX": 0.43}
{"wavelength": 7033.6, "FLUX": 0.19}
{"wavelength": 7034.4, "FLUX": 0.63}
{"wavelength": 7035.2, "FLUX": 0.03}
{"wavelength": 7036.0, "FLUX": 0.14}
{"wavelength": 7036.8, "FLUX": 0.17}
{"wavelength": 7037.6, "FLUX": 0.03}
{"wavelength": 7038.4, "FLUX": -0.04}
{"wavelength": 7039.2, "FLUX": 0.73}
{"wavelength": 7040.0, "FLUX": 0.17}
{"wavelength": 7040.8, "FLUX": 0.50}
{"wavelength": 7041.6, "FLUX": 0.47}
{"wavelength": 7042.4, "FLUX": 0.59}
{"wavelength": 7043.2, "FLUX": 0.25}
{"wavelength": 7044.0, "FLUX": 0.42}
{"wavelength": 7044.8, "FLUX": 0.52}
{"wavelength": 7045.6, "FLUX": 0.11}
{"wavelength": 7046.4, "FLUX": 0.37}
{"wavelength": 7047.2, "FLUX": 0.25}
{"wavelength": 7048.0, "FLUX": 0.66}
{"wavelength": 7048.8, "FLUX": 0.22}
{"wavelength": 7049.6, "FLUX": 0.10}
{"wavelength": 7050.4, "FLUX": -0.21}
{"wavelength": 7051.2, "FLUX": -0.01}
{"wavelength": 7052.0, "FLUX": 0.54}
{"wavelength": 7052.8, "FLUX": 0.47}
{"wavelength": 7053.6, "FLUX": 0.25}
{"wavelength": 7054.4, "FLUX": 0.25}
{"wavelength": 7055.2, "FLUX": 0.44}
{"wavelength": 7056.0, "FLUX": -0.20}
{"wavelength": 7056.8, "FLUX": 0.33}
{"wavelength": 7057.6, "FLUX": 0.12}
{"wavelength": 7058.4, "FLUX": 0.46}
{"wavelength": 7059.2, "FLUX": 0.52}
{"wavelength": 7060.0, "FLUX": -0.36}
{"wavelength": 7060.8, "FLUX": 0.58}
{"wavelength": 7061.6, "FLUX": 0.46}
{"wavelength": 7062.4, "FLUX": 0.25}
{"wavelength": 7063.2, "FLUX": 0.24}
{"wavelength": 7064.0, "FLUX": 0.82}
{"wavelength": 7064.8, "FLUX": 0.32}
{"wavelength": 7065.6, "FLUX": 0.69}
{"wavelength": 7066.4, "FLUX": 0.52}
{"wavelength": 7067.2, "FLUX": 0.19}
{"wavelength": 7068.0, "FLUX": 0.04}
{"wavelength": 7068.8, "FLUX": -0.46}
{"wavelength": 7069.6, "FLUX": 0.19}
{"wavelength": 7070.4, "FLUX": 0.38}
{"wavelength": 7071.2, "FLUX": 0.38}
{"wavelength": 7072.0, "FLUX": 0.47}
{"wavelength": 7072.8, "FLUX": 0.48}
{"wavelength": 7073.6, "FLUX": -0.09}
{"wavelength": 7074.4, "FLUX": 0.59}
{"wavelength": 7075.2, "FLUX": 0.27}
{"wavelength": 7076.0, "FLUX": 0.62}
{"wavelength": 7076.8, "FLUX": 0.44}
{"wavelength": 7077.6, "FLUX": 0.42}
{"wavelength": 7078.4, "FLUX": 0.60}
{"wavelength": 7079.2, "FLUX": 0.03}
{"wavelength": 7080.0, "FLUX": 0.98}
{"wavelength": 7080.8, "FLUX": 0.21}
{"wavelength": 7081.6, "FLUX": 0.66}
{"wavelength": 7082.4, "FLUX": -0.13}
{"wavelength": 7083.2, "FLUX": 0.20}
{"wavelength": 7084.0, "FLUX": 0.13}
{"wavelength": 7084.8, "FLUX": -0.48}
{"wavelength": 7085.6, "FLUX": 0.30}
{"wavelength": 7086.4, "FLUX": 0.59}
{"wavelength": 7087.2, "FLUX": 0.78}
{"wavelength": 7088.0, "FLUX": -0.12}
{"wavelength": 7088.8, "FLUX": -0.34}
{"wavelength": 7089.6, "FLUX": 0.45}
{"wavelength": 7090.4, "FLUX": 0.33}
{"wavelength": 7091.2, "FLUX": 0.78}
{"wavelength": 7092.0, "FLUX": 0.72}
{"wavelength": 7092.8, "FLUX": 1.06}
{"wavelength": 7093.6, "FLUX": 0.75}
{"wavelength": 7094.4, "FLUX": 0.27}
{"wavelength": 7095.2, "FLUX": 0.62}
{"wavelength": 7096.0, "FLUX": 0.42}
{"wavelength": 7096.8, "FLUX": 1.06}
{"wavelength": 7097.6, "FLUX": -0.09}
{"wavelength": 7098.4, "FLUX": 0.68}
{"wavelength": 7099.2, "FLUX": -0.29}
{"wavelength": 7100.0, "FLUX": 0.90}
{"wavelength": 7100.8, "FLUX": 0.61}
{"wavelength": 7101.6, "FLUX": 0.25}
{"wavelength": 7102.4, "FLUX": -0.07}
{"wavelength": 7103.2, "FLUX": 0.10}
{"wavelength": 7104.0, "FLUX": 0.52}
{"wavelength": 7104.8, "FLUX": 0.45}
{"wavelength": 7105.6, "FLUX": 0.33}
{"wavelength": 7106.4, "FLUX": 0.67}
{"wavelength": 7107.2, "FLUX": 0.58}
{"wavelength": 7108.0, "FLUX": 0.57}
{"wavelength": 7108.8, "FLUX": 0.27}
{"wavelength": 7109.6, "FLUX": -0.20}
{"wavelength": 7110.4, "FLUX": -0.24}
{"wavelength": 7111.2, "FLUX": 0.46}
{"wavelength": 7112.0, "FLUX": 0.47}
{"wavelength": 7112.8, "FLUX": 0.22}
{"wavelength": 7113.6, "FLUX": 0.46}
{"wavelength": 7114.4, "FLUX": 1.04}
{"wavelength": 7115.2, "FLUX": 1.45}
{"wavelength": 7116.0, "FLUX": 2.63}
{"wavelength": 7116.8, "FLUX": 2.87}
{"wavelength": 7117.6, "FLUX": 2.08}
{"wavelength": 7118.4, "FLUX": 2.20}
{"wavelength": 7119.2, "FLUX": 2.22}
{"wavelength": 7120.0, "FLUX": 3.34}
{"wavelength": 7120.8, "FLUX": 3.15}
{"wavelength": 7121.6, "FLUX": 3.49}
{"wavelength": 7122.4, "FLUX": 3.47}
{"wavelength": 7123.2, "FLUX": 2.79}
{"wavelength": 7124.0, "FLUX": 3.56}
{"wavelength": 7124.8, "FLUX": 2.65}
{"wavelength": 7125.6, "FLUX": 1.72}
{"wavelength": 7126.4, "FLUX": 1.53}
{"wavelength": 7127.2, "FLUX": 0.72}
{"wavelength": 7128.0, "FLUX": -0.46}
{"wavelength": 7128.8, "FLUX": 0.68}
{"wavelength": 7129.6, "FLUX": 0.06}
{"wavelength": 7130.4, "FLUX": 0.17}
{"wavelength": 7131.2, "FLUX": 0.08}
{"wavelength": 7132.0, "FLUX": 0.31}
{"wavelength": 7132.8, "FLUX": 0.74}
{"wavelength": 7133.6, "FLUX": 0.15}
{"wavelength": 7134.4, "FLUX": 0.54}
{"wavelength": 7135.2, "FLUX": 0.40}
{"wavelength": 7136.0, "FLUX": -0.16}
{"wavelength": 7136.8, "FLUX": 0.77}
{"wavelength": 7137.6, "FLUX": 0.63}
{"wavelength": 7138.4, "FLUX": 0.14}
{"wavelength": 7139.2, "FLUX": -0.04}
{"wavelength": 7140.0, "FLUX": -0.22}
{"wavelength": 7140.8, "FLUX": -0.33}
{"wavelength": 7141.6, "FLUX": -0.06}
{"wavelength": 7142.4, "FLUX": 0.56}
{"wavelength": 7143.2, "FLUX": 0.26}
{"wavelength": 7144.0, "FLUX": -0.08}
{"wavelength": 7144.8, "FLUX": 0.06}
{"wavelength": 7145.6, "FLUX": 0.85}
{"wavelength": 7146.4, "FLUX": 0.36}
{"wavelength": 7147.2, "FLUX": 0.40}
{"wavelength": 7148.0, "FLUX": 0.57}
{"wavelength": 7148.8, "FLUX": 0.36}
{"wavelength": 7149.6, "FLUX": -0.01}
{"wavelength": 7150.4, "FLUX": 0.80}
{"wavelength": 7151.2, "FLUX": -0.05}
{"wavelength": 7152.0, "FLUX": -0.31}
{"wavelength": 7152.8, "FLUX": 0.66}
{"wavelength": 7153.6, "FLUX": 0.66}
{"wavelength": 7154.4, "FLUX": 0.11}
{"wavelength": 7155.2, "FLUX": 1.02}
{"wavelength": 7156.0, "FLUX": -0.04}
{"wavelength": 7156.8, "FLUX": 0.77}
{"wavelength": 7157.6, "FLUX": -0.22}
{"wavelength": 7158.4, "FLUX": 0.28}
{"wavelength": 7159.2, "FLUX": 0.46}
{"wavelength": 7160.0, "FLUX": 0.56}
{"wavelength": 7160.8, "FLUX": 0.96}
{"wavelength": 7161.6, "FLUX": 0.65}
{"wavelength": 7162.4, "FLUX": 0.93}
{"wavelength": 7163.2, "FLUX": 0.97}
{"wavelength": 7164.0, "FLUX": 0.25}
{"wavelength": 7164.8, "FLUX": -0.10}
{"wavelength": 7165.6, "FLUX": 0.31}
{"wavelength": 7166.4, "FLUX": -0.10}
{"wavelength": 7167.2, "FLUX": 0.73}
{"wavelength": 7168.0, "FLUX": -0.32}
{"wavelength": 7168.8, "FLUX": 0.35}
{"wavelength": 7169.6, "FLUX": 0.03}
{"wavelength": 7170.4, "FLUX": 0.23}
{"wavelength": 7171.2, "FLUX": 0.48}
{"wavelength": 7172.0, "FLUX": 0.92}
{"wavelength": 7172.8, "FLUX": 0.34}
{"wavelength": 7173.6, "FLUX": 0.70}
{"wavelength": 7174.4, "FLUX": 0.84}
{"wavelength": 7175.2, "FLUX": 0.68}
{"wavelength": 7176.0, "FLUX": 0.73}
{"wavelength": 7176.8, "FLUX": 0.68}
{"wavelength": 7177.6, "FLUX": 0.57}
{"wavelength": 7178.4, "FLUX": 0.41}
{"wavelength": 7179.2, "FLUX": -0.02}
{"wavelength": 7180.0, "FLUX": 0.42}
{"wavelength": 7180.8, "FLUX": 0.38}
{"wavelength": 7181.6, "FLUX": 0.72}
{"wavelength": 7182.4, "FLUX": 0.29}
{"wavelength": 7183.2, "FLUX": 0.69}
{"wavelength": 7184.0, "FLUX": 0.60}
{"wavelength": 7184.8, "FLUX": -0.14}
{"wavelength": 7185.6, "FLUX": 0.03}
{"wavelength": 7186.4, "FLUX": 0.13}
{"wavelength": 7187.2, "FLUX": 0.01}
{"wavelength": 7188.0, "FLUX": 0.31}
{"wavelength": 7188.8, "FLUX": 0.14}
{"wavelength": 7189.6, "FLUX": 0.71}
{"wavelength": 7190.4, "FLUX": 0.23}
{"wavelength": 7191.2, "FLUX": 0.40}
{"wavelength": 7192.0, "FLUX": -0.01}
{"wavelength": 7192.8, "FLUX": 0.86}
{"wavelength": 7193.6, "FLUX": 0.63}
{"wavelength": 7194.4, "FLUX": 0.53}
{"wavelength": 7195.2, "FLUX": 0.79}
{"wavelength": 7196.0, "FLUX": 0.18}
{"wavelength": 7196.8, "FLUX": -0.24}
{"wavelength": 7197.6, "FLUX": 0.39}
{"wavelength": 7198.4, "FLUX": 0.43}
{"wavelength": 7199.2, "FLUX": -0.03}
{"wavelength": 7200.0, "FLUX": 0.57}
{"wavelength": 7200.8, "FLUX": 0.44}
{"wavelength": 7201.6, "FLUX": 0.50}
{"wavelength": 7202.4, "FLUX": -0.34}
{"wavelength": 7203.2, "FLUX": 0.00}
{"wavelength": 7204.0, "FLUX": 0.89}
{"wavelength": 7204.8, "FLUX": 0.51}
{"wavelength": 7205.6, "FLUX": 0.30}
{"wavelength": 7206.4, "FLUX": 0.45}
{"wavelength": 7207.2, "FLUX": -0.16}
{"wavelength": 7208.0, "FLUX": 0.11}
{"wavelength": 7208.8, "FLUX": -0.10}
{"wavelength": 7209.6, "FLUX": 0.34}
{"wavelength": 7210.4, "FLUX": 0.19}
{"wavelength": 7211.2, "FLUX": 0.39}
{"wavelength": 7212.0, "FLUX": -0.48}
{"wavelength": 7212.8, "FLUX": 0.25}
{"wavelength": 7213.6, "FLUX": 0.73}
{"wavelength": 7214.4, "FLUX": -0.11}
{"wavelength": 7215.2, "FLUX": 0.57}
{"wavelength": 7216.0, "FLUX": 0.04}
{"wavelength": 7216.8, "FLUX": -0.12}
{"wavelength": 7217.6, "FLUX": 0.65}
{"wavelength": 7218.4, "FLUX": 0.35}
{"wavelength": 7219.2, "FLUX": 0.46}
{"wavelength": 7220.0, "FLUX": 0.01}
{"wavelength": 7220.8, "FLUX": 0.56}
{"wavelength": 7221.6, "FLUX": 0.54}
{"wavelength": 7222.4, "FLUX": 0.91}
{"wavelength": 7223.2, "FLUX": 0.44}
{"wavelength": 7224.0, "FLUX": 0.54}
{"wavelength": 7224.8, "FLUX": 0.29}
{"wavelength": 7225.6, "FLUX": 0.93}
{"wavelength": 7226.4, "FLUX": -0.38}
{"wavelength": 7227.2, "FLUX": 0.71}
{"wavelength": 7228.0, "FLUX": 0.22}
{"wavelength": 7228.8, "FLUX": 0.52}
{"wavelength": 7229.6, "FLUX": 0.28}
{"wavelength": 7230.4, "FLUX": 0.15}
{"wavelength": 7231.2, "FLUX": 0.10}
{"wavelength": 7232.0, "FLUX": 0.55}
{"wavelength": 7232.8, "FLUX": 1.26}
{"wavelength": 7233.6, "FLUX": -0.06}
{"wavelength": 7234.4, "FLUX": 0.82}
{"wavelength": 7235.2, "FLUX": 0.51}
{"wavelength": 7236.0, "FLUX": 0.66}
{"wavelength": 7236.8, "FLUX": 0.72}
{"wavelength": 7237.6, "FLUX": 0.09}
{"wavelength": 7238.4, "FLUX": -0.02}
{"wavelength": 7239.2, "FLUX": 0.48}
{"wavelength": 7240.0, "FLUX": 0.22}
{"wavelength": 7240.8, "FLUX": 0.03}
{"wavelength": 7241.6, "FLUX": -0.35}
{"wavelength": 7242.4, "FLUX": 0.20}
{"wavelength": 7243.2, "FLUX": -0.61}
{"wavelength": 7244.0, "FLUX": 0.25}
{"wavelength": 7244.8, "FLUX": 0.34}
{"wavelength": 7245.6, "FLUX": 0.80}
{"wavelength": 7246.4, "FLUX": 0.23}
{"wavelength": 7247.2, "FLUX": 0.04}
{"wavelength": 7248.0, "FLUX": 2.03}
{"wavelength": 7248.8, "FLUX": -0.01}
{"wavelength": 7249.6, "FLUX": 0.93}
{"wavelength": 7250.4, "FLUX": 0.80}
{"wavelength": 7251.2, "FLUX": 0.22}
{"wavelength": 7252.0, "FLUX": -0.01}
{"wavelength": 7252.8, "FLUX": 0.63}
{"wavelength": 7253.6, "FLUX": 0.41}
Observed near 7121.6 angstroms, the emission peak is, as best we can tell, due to [O II] 3727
